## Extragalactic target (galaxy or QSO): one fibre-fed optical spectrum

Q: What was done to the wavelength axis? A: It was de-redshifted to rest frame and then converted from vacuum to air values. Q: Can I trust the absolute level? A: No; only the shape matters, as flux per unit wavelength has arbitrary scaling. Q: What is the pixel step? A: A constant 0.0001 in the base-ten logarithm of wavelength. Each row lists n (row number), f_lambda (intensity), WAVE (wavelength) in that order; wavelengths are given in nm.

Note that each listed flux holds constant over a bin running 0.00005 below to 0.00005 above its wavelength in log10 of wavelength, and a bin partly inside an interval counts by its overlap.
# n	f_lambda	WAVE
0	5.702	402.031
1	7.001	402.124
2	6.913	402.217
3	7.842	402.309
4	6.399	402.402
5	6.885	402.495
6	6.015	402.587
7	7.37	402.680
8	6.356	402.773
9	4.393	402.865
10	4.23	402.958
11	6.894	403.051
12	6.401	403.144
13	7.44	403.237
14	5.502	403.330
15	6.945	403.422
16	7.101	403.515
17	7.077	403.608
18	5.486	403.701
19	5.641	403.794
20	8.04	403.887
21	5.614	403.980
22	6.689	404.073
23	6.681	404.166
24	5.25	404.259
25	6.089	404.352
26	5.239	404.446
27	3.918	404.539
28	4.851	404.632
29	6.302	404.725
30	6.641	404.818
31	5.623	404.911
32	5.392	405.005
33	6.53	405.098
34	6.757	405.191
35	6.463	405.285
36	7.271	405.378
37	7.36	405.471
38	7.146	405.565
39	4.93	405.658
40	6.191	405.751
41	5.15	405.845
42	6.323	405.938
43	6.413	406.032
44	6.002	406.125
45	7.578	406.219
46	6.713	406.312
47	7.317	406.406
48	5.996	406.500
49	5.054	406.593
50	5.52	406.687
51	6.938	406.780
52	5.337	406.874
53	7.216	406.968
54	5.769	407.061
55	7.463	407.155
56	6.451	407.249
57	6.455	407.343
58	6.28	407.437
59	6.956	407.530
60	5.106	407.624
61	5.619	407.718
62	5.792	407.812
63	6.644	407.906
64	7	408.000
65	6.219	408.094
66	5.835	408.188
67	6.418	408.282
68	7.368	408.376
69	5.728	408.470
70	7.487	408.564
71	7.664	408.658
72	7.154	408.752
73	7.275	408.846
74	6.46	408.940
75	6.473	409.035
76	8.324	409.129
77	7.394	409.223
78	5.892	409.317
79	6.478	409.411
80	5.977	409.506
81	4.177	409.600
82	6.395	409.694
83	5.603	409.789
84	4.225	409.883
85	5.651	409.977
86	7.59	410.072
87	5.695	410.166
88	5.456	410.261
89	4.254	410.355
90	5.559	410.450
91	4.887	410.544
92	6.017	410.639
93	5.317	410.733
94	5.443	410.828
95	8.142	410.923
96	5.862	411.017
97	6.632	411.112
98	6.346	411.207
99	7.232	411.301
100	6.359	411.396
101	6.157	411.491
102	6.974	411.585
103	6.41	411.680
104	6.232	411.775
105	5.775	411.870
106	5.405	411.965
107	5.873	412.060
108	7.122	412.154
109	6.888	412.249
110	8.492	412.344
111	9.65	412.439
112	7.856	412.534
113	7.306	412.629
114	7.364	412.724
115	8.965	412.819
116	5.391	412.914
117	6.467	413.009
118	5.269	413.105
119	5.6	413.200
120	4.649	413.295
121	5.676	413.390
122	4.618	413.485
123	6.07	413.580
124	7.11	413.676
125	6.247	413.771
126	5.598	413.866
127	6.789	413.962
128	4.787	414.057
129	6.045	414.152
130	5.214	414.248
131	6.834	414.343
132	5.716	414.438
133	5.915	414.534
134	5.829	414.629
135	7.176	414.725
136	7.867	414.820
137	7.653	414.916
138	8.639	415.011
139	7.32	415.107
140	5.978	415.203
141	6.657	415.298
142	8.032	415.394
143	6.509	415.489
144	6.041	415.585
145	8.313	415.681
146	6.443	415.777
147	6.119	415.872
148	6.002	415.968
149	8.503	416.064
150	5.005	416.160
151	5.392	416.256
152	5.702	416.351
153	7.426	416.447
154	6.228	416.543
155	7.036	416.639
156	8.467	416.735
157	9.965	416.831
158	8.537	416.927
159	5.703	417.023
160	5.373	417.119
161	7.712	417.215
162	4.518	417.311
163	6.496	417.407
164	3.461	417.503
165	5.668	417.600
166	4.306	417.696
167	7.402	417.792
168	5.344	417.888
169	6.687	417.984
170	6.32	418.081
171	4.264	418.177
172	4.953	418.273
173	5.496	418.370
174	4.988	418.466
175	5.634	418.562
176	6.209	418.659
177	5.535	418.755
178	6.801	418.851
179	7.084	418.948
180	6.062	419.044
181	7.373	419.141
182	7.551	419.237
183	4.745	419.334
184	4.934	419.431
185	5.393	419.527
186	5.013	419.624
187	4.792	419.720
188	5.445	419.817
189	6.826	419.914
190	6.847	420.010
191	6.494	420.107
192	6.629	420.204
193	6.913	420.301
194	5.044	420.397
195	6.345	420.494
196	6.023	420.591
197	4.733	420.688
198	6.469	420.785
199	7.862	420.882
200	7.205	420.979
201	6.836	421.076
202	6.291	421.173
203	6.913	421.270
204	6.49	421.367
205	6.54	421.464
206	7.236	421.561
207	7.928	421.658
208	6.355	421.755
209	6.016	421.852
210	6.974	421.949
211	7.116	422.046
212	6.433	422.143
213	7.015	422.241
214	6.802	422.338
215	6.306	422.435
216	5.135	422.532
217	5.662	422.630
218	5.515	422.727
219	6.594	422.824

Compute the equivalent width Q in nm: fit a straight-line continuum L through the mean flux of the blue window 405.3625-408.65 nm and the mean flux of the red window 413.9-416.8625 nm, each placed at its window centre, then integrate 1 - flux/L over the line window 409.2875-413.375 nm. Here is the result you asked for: 0.19 nm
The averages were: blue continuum 6.38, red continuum 6.74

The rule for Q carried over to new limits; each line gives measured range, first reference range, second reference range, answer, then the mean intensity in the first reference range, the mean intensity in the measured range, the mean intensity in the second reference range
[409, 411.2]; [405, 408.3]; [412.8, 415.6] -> 0.12 nm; 6.33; 5.98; 6.33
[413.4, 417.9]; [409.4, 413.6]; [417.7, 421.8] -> -0.20 nm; 6.21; 6.47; 6.17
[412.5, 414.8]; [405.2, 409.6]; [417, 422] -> 0.03 nm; 6.47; 6.2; 6.09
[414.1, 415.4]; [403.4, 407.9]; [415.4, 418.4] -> -0.09 nm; 6.22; 6.73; 6.33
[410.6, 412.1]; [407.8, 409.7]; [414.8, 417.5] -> 0.09 nm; 6.6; 6.26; 6.85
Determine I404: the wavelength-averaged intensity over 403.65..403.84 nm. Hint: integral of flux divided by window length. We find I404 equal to 5.6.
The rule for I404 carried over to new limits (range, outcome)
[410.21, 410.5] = 5.09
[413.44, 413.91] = 5.94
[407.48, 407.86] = 5.88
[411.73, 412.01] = 5.8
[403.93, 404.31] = 6.08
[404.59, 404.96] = 5.86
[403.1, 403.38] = 6.47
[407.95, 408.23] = 6.36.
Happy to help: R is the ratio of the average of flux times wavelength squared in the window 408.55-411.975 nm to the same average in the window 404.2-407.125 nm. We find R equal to 1.04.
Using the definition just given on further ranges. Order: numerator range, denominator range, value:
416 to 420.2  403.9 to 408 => 1.05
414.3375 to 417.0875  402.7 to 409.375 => 1.15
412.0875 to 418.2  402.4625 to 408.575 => 1.10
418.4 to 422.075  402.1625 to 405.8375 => 1.09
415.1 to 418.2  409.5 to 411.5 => 1.14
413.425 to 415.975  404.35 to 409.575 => 1.06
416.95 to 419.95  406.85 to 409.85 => 0.94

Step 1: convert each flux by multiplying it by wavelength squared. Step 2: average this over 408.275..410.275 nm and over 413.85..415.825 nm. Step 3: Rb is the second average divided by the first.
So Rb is 1.07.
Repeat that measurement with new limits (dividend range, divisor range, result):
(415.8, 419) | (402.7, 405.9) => 1.08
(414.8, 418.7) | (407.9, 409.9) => 1.03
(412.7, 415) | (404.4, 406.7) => 1.06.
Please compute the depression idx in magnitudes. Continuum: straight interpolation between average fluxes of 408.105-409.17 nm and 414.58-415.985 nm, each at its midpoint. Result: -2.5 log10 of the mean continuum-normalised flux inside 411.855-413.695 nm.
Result 0.06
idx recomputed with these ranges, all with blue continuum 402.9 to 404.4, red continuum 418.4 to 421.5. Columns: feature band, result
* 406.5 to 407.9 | 0.02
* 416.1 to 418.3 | 0.00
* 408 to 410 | -0.03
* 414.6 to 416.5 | -0.10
